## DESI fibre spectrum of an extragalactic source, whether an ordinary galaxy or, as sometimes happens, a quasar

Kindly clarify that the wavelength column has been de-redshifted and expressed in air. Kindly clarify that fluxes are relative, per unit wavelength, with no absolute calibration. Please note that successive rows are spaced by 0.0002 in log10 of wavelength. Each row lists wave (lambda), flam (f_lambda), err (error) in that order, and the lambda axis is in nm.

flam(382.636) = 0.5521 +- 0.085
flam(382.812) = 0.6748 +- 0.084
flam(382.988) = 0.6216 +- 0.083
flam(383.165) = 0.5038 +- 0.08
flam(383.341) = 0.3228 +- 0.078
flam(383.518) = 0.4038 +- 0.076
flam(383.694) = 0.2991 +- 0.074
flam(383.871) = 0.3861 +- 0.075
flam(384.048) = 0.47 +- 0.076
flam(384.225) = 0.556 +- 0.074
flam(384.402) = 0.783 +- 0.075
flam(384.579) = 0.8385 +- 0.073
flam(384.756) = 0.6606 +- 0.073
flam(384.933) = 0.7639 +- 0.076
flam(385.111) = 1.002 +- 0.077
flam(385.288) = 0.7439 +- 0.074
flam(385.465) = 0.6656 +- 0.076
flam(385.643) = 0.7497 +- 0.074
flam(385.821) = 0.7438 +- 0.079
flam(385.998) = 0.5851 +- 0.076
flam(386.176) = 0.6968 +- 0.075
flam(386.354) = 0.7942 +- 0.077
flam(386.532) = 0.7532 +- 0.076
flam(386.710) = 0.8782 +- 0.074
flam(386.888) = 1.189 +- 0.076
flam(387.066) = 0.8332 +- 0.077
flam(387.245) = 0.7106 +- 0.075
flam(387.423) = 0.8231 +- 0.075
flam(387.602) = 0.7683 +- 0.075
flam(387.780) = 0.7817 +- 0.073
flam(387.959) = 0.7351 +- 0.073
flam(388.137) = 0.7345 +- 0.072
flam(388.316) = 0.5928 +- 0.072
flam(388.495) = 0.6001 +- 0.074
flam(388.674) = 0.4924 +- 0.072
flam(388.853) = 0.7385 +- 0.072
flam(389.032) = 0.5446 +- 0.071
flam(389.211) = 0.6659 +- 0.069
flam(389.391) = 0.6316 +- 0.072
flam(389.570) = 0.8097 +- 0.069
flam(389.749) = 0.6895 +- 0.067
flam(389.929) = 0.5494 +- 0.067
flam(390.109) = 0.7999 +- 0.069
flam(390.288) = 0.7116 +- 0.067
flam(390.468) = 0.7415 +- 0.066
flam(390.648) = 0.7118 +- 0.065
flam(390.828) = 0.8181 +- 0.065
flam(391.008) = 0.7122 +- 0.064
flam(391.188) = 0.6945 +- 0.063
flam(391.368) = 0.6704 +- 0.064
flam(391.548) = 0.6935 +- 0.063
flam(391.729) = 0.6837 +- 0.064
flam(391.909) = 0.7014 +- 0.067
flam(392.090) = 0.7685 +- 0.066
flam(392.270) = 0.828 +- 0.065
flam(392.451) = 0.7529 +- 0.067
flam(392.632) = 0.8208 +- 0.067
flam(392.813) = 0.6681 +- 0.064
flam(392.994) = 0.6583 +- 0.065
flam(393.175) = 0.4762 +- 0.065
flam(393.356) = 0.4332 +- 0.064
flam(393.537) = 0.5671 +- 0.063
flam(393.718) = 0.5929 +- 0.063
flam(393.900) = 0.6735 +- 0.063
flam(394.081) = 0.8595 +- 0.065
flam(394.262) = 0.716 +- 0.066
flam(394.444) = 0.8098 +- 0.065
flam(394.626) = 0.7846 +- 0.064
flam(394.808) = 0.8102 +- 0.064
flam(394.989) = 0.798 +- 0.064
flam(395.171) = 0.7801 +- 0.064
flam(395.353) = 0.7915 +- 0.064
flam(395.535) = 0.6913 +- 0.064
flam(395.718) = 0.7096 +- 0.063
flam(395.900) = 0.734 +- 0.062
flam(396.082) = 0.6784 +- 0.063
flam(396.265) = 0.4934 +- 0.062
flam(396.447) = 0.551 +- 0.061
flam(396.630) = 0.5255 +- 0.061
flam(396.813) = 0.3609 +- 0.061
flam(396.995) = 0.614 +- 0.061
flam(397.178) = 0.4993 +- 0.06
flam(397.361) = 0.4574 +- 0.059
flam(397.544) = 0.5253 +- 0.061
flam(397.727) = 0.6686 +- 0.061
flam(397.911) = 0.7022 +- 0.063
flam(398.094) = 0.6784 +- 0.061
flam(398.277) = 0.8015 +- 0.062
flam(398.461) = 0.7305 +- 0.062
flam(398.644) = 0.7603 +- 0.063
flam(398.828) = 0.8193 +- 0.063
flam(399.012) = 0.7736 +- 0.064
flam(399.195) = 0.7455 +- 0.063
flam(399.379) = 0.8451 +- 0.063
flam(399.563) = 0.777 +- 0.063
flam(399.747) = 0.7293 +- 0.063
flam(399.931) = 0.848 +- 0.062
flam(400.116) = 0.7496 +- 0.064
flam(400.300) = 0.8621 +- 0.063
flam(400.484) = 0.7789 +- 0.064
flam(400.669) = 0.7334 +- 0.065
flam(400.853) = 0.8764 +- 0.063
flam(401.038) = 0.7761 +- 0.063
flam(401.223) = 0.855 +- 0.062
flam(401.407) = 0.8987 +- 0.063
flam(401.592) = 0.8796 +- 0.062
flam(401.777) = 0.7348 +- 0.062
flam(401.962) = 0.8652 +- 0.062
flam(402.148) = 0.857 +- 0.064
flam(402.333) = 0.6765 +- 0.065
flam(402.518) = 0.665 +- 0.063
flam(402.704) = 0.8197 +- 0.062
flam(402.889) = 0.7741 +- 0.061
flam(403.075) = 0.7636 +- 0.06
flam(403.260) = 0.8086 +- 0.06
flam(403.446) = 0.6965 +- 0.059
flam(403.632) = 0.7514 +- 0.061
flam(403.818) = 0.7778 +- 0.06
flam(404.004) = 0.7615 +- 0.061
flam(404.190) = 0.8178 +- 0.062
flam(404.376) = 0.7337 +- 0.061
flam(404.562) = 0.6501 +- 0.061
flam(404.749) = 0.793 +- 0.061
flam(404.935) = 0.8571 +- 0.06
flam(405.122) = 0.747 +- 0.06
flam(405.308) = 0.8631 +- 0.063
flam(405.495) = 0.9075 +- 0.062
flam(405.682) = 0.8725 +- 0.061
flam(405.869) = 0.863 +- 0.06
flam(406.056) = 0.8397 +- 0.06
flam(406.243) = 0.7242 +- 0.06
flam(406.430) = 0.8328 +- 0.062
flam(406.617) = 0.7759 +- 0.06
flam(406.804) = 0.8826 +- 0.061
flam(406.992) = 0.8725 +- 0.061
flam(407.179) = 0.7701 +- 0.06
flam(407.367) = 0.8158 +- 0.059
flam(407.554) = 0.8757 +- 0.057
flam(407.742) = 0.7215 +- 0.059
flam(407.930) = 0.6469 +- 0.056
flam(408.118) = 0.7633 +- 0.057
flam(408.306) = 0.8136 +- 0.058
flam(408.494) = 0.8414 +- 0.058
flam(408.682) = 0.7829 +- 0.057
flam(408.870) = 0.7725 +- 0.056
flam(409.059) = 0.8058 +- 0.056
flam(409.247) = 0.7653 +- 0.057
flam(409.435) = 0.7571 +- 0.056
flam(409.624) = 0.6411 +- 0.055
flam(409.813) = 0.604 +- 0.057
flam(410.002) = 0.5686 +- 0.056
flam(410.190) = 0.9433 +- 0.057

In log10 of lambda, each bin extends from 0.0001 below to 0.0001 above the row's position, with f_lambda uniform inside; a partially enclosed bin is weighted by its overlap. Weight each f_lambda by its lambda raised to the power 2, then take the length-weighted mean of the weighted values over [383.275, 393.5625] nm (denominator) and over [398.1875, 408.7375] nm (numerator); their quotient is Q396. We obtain 1.2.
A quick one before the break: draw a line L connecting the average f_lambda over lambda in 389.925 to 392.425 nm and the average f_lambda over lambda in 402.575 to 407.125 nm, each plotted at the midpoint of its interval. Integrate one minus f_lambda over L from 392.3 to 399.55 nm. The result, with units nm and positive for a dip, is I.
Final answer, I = 0.71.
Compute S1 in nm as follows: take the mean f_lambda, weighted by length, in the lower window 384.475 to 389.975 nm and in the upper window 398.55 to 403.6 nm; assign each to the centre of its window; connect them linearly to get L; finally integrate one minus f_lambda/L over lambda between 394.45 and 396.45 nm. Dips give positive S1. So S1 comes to 0.12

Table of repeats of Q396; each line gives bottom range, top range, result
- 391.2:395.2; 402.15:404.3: 1.13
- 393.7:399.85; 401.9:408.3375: 1.19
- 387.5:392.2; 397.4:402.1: 1.17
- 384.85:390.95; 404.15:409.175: 1.20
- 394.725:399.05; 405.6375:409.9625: 1.24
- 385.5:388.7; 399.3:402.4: 1.16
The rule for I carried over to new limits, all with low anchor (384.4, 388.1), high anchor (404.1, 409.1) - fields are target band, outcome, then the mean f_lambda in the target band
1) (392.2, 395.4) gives 0.33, 0.711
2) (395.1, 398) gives 0.67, 0.61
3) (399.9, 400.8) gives 0.00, 0.794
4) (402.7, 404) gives 0.05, 0.766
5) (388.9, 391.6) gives 0.31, 0.697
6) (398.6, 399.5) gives 0.01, 0.79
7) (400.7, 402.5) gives -0.04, 0.815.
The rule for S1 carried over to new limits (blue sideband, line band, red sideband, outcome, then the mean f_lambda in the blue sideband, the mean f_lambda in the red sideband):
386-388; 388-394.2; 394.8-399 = 0.540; 0.807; 0.659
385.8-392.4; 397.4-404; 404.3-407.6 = 0.155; 0.726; 0.815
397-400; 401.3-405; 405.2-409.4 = -0.092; 0.706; 0.809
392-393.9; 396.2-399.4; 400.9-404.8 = 0.357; 0.657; 0.78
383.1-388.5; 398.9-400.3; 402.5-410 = -0.068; 0.692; 0.779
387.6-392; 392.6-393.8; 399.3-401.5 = 0.224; 0.689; 0.811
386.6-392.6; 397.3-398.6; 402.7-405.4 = 0.162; 0.73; 0.773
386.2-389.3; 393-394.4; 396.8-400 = 0.173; 0.742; 0.693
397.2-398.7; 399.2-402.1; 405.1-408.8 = -0.454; 0.656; 0.812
